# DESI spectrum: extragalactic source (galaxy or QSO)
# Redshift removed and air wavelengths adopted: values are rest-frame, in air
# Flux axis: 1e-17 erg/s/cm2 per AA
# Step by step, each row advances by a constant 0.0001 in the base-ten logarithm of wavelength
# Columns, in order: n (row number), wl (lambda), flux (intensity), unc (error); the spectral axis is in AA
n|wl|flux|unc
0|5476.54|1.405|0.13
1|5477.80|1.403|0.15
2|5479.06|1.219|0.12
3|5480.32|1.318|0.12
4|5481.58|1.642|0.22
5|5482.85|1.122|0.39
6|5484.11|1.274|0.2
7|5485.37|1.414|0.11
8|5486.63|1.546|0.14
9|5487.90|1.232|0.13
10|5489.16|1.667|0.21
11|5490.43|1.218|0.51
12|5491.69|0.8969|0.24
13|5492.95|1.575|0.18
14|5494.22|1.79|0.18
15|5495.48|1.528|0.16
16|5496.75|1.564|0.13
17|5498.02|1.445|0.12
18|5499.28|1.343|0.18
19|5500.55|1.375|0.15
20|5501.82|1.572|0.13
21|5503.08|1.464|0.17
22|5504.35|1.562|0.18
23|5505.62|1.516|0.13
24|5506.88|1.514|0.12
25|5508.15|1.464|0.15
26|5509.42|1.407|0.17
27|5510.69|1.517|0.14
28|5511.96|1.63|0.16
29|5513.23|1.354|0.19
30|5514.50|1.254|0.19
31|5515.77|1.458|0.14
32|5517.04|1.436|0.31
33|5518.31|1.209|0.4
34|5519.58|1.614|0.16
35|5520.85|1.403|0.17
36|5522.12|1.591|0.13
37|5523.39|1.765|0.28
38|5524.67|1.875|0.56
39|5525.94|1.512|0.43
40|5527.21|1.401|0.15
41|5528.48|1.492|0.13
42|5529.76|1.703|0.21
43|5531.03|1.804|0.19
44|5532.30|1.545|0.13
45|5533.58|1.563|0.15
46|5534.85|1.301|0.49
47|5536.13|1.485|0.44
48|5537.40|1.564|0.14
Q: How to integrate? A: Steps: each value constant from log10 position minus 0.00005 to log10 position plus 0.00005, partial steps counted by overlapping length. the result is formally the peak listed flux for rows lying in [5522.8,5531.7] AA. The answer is 1.875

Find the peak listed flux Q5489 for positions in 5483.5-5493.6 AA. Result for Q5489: 1.667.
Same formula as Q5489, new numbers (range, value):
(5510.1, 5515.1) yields 1.63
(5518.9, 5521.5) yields 1.614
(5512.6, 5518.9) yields 1.458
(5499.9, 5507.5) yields 1.572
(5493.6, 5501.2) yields 1.79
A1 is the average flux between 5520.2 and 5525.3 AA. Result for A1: 1.66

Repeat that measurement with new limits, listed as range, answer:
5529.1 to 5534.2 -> 1.65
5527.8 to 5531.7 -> 1.66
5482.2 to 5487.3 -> 1.34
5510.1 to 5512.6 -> 1.57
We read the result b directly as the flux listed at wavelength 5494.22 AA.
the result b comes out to 1.79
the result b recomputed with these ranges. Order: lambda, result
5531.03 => 1.804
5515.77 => 1.458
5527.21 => 1.401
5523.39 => 1.765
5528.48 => 1.492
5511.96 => 1.63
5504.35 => 1.562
